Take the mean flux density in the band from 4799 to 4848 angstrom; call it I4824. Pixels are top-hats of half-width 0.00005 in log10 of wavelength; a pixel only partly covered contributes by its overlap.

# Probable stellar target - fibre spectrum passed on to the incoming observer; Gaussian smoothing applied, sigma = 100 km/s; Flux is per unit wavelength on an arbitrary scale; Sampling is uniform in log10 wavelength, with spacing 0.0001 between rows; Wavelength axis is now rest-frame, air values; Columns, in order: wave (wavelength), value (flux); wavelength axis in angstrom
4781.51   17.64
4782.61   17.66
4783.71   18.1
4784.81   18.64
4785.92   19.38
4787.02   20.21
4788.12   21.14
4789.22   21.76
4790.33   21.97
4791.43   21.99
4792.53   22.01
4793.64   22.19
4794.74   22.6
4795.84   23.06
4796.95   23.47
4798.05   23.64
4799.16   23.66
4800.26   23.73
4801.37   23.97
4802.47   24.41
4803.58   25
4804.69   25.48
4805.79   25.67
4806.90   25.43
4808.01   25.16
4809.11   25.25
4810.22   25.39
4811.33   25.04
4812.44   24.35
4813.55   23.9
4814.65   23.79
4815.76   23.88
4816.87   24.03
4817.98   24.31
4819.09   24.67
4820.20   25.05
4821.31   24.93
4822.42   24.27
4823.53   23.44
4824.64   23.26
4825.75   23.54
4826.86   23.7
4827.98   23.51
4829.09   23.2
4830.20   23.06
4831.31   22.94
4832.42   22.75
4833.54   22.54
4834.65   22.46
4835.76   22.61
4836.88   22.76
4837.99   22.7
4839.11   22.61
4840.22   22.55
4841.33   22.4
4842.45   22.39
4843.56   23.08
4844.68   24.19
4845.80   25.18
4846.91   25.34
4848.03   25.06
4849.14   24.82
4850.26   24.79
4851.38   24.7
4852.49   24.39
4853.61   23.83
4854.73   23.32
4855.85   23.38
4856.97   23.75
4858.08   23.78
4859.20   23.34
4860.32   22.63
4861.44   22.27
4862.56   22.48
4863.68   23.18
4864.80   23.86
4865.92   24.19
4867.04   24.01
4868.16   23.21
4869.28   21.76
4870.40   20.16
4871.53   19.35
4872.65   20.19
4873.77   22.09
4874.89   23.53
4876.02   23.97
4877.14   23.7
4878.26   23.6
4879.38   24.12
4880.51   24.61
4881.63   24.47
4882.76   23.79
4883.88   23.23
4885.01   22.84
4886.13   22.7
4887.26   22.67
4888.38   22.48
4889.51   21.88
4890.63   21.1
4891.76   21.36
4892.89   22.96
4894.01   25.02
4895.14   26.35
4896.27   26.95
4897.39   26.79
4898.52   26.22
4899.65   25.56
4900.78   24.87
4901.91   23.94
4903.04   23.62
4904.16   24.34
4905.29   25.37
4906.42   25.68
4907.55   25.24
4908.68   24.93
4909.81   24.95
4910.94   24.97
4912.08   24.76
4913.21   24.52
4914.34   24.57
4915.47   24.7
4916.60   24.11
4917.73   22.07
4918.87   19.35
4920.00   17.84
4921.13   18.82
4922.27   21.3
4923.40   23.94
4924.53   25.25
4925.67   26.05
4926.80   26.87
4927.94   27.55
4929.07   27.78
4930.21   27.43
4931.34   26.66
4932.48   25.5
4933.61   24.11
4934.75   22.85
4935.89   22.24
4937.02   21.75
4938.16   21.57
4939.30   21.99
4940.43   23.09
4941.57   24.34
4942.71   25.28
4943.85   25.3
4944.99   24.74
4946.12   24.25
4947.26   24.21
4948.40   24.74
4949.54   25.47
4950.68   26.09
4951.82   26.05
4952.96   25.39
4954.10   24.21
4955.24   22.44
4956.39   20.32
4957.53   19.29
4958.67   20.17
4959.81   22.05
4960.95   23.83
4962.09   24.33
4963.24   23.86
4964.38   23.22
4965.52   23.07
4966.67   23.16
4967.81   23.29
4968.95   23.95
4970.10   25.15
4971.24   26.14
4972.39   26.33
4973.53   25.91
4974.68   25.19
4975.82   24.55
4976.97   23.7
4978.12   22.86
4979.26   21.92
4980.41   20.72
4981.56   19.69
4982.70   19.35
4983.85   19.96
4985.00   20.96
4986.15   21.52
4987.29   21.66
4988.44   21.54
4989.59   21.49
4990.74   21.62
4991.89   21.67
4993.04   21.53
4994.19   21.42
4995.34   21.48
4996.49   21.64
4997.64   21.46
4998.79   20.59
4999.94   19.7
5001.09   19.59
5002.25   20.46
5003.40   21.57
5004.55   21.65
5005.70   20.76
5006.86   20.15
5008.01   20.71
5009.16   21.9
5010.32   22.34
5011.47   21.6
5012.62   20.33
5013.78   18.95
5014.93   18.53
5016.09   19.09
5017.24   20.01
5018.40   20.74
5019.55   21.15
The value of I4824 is 23.9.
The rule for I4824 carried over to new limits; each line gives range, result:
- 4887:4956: 24.2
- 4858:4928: 23.6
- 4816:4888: 23.4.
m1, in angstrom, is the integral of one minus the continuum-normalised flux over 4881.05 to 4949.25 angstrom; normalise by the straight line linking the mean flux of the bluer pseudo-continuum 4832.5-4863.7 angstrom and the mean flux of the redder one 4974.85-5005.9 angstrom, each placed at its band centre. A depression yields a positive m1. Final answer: -4.9 angstrom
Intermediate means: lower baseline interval 23.4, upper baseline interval 21.4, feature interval 24.1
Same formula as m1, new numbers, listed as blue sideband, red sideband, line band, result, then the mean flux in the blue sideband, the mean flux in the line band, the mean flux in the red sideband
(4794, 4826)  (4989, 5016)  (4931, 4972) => -3.6 angstrom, 24.3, 23.7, 20.9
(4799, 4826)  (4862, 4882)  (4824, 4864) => 0.4 angstrom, 24.5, 23.4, 22.9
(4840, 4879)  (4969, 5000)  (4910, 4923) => 0.2 angstrom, 23.3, 22.5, 22.3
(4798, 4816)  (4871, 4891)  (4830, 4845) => 0.7 angstrom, 24.6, 22.8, 22.8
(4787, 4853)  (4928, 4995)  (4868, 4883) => 0.5 angstrom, 23.7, 22.7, 23.3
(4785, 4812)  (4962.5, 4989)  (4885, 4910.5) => -1.3 angstrom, 23.3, 24.3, 22.9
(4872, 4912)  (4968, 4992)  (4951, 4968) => 0.0 angstrom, 24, 23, 22.7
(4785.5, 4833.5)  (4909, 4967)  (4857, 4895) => 1.2 angstrom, 23.6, 22.9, 23.8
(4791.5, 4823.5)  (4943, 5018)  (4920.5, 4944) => -1.4 angstrom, 24.2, 24.2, 22.3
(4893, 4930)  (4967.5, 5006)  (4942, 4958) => -0.6 angstrom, 24.5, 24.2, 22.1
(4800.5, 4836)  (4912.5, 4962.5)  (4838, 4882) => 1.2 angstrom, 24.1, 23.3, 23.7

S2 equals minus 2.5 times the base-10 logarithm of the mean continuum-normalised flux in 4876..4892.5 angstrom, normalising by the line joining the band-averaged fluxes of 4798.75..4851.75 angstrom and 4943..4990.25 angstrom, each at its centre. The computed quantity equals 0.028 mag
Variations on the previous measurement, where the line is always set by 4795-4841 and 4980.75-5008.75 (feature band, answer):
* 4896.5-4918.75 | -0.11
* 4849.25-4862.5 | -0.02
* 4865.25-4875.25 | 0.05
